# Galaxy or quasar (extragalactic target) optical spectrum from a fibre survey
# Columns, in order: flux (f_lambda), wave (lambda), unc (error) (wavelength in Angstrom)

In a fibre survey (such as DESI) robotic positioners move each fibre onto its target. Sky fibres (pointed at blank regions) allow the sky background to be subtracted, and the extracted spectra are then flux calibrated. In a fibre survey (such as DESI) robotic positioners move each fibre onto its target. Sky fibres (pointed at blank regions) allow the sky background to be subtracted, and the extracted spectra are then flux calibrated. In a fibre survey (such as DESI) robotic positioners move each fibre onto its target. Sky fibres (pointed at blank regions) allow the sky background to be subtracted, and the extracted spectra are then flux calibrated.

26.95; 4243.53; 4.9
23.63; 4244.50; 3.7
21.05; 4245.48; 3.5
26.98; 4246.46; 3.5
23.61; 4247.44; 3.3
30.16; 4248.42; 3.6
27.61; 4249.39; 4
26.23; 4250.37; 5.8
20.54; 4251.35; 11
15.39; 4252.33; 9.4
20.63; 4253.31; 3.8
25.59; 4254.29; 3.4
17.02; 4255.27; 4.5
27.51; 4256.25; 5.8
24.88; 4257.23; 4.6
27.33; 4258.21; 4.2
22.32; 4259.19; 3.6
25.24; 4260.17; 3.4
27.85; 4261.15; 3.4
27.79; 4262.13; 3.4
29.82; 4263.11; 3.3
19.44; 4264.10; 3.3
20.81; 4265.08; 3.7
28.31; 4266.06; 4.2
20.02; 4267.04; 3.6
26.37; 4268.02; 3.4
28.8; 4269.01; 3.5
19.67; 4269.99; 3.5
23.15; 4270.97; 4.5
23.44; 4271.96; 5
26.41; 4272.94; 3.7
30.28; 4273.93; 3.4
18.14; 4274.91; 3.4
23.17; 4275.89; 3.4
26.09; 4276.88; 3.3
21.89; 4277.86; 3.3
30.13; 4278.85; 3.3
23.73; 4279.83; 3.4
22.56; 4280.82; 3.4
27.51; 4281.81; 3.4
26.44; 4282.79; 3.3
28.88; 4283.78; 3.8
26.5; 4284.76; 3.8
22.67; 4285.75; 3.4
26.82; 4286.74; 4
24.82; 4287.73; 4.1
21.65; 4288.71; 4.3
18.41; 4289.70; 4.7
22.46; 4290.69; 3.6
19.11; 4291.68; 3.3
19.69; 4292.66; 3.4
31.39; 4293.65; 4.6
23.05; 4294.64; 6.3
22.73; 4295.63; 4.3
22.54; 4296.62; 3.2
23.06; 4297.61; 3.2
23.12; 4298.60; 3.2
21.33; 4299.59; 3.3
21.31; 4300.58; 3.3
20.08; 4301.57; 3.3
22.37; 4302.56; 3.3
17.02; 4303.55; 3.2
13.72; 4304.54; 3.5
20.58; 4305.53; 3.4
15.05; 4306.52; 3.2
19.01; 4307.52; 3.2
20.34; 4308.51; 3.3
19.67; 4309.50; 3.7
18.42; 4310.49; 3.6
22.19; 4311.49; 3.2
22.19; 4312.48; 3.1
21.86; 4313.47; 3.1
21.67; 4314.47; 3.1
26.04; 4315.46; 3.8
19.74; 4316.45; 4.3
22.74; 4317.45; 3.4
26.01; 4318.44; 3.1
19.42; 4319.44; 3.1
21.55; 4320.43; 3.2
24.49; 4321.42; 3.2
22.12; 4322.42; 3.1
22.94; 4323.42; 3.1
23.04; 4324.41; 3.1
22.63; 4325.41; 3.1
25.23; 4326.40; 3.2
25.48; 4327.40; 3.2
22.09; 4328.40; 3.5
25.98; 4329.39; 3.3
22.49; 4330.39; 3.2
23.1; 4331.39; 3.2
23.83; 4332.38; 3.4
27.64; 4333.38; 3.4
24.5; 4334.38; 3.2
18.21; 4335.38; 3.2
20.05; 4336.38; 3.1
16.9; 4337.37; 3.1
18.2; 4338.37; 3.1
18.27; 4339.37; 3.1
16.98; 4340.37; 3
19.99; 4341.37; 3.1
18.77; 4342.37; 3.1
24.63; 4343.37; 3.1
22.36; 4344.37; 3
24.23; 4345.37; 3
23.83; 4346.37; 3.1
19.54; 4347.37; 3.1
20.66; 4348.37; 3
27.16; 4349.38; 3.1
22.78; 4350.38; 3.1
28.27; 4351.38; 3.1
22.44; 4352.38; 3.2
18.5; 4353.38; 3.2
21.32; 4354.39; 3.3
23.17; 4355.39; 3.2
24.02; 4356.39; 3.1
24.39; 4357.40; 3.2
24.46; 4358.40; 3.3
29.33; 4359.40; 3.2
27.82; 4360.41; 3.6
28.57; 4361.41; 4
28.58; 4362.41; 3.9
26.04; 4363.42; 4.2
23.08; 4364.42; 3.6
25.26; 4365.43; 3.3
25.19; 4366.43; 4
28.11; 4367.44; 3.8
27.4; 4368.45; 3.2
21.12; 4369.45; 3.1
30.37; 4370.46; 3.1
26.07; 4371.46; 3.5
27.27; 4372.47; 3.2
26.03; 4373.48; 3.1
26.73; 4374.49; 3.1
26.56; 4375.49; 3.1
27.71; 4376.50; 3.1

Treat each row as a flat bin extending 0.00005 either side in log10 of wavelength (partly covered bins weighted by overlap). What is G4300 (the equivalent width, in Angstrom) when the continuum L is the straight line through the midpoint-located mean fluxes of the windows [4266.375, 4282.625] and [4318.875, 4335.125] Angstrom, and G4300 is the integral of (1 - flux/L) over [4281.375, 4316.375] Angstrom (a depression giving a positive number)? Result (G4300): 2.9 Angstrom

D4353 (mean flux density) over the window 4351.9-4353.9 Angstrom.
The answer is 20.4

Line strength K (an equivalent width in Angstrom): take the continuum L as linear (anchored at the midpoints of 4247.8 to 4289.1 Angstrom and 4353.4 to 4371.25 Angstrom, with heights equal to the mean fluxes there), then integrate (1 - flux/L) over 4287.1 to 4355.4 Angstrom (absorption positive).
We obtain 9.1 Angstrom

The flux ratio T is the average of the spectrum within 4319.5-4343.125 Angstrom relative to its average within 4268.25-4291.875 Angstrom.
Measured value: 0.90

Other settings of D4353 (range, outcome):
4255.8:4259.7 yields 25.5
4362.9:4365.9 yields 24.8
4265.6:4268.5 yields 24.9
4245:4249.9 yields 25.9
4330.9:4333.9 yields 24.9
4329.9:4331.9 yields 22.9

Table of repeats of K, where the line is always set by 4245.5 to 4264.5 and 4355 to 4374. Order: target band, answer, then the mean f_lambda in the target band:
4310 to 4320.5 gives 1.40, 22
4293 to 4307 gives 2.18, 21.2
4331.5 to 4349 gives 3.11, 21.2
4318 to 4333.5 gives 1.23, 23.5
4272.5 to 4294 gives 0.39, 24.4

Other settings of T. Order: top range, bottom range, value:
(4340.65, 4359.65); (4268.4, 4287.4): 0.92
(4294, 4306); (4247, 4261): 0.88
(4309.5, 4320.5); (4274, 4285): 0.87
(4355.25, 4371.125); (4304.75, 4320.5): 1.25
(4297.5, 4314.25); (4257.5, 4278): 0.81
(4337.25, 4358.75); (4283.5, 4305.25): 0.98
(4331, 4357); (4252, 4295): 0.91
